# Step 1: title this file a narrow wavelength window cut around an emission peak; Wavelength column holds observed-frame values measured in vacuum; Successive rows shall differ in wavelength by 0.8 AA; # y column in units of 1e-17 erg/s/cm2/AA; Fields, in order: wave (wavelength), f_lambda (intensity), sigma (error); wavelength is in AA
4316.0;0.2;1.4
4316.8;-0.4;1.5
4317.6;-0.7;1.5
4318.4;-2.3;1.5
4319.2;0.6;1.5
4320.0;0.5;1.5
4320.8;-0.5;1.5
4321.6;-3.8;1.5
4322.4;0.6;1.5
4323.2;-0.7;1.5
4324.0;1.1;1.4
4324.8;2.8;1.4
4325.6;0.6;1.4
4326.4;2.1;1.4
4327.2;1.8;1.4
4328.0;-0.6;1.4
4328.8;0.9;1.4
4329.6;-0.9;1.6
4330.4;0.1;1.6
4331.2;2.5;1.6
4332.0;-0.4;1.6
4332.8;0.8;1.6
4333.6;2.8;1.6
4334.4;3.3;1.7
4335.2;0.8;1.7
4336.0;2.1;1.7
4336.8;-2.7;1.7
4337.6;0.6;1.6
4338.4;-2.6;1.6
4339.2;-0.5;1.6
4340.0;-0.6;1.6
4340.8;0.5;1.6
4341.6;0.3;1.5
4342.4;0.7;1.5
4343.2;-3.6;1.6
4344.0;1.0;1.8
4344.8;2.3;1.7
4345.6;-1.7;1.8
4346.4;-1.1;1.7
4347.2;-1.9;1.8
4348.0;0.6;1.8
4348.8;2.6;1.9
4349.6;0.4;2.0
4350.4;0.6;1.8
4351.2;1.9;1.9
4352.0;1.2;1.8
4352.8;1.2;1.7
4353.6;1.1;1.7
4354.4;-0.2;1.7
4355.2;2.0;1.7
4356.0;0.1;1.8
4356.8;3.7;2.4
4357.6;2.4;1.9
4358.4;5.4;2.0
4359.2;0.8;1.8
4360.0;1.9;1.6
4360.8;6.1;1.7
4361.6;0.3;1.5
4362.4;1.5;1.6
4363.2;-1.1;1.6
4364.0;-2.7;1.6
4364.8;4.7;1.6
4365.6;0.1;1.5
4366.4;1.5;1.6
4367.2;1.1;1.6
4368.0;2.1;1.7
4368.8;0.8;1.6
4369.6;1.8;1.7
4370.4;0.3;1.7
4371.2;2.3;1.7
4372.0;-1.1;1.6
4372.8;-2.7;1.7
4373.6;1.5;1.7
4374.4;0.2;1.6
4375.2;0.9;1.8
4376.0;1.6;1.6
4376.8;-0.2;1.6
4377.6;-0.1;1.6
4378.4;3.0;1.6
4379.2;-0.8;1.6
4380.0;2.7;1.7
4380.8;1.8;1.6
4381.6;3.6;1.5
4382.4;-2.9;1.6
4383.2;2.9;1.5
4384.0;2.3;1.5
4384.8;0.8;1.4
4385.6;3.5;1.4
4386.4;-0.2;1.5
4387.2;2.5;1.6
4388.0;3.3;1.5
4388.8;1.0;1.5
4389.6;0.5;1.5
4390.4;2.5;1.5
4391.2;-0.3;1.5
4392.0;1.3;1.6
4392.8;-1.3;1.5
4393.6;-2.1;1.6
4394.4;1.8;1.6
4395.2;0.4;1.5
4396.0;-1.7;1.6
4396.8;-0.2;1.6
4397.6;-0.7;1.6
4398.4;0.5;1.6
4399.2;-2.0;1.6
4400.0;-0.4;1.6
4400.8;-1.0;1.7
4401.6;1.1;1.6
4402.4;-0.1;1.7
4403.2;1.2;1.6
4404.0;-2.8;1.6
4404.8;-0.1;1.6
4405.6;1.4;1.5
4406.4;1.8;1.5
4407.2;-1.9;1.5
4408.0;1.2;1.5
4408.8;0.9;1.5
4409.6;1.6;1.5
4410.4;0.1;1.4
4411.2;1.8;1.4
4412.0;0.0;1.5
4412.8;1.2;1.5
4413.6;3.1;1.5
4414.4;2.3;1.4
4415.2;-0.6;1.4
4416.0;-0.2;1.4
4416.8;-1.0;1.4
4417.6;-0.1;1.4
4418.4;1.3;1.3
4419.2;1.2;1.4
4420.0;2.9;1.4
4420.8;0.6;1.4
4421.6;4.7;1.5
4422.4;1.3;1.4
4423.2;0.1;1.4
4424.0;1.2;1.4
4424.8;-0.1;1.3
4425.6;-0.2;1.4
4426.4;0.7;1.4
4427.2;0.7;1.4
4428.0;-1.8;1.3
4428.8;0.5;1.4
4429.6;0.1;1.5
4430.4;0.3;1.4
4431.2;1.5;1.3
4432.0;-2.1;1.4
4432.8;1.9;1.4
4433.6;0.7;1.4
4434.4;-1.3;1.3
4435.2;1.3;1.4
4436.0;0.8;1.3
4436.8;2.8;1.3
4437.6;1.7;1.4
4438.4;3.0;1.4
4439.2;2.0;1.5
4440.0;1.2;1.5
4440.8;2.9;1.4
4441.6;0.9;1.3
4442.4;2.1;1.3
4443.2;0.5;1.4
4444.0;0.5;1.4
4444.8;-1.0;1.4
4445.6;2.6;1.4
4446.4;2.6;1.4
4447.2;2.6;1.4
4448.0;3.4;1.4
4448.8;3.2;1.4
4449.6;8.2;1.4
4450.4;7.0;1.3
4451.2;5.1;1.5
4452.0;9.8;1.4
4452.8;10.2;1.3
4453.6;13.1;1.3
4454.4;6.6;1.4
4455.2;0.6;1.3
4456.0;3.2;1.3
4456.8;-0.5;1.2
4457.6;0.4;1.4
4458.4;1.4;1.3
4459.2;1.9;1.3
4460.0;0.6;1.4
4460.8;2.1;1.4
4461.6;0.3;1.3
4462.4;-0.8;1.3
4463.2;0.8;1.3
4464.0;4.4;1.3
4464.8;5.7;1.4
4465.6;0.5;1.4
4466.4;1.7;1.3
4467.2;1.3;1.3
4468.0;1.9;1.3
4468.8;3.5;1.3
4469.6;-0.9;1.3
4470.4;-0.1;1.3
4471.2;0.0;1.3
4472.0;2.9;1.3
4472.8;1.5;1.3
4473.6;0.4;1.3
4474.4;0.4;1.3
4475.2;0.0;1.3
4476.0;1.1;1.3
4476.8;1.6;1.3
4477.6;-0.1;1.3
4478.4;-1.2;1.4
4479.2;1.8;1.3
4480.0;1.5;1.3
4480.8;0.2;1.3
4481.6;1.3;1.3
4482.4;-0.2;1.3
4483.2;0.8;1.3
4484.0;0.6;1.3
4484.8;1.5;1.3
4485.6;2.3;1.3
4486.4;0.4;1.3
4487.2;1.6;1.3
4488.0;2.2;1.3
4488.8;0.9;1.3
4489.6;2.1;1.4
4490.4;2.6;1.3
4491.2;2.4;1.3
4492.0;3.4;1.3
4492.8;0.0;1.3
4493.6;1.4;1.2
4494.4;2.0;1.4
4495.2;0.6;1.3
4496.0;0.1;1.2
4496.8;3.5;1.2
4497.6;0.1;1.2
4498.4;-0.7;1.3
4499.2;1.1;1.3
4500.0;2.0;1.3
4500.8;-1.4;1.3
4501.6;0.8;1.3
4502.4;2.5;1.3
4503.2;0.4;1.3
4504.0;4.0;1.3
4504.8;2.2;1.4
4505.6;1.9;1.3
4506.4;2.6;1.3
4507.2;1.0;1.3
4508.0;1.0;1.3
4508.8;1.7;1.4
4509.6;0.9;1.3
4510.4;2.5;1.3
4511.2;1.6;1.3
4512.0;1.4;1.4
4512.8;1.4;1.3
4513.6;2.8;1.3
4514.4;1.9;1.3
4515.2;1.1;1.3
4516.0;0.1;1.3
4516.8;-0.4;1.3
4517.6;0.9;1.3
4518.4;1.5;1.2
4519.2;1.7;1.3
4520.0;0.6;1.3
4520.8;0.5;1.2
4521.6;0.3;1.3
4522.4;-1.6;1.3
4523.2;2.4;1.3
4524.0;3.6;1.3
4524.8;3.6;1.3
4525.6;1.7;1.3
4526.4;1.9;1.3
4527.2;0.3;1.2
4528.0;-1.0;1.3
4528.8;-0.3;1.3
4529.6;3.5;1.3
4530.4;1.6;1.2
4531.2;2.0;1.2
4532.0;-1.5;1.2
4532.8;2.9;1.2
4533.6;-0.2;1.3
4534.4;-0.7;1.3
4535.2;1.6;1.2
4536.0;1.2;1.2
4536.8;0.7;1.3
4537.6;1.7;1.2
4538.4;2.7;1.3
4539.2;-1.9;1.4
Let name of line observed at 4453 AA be [O II]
